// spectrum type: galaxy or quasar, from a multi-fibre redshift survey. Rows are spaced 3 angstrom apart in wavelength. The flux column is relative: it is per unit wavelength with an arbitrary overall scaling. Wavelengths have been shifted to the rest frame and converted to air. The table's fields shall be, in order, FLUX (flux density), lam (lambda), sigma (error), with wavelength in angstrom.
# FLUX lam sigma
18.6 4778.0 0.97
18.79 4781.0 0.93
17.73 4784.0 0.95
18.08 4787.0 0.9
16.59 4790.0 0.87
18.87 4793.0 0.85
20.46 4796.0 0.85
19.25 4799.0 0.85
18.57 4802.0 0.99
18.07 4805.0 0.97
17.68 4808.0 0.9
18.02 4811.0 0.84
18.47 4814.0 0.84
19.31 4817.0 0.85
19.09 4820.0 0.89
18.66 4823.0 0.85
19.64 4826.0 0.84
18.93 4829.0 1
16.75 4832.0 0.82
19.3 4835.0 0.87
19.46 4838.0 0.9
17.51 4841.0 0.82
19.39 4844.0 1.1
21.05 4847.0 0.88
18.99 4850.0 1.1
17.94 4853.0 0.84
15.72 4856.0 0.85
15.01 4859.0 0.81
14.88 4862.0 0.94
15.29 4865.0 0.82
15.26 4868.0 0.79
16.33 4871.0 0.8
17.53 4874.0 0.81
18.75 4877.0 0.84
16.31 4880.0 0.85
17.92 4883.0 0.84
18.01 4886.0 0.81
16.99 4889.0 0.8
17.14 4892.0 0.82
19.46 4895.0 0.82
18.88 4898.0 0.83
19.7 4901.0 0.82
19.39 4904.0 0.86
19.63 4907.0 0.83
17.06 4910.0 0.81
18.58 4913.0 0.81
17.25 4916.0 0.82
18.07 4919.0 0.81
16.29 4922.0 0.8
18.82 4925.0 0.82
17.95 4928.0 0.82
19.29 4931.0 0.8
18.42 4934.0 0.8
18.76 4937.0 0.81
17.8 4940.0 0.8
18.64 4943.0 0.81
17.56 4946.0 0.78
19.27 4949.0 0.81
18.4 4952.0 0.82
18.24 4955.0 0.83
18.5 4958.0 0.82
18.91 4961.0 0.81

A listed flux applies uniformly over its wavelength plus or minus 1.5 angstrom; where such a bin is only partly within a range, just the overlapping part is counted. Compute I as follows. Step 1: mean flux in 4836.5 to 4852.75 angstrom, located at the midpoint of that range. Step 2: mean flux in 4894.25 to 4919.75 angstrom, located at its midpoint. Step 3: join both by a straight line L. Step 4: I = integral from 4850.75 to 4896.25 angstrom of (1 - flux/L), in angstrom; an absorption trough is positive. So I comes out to 5.0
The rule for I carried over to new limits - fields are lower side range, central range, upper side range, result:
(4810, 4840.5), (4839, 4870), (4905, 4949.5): 2.4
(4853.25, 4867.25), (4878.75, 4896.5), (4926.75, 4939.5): -1.1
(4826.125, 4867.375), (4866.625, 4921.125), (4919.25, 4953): 0.4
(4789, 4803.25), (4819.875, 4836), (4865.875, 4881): -0.6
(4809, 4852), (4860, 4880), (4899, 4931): 2.5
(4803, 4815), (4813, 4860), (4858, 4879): -3.5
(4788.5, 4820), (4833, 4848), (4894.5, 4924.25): -0.6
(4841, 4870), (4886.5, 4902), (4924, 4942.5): -0.5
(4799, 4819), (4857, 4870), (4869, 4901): 2.0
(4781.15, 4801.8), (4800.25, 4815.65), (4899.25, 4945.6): 0.3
